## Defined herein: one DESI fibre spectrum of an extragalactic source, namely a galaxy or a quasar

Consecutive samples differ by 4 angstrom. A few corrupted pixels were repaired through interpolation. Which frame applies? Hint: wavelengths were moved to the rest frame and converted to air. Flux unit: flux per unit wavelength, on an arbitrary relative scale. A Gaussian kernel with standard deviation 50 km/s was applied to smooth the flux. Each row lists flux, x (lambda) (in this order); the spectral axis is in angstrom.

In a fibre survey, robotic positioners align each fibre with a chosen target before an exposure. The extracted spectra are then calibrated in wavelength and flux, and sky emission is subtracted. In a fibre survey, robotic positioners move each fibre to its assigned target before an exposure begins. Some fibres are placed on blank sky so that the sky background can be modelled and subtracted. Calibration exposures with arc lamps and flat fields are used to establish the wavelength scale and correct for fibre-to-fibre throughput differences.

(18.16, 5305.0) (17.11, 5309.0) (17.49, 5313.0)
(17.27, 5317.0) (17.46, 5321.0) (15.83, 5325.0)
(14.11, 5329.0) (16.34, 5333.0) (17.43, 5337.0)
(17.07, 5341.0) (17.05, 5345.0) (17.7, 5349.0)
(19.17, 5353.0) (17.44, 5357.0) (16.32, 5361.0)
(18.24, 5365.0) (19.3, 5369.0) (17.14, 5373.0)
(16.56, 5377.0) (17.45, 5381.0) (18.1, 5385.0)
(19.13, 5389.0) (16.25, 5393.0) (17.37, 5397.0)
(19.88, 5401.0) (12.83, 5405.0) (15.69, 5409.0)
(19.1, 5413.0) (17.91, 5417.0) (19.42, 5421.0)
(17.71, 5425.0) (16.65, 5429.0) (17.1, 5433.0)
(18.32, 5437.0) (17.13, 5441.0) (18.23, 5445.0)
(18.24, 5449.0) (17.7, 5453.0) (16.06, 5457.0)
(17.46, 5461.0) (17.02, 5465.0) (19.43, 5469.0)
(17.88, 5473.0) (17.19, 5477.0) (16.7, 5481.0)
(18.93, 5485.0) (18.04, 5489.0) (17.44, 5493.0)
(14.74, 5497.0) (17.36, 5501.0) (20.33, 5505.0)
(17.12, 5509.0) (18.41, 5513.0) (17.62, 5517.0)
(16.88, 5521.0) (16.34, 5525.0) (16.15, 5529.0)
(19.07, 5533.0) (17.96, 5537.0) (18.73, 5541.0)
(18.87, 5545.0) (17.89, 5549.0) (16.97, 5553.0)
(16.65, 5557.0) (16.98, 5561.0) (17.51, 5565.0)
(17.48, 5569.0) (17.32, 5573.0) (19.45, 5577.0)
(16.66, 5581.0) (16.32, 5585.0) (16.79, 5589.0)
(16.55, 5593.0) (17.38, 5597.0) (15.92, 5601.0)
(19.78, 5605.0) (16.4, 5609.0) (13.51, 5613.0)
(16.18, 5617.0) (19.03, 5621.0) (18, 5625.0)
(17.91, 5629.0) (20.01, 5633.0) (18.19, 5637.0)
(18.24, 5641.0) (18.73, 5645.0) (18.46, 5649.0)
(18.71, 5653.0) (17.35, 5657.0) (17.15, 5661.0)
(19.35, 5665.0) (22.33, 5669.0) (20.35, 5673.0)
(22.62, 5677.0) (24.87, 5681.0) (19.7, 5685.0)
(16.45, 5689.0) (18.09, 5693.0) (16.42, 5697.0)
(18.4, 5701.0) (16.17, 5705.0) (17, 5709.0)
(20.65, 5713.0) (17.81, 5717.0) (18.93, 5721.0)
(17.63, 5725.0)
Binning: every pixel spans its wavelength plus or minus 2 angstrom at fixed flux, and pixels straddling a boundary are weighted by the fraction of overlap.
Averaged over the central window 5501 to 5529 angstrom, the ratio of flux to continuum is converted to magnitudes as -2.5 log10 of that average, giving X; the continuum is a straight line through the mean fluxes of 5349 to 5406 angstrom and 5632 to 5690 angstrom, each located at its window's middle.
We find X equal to 0.05 mag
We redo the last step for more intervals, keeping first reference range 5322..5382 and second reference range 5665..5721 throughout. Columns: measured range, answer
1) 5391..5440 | 0.01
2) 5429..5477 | 0.01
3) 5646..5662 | 0.06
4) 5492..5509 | 0.04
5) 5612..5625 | 0.13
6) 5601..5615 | 0.14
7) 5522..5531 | 0.12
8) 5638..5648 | 0.03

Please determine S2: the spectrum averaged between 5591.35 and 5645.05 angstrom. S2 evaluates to 17.5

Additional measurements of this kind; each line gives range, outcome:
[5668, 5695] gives 20.6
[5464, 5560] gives 17.7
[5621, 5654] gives 18.6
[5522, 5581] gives 17.6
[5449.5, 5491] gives 17.7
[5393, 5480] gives 17.5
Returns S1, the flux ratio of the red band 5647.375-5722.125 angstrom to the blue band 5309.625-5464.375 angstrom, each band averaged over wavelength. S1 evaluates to 1.09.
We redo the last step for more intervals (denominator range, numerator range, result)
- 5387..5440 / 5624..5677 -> 1.09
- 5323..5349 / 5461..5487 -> 1.09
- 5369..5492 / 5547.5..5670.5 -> 1.01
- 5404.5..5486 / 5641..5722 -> 1.08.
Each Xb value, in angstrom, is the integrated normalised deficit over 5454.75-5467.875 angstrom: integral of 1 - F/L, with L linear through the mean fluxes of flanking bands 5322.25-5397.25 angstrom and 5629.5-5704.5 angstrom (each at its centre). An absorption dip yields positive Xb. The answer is 0.6 angstrom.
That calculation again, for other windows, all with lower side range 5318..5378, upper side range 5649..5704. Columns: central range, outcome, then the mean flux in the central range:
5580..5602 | 2.5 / 16.6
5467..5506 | 0.7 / 17.7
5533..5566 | 1.2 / 17.8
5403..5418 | 1.1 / 16.3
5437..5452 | -0.1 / 17.9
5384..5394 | -0.3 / 18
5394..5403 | -0.5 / 18.4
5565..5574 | 0.6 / 17.4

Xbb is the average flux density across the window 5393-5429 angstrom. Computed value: 17.4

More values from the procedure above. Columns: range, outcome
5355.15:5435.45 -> 17.5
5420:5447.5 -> 17.7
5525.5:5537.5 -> 17.5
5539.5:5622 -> 17.2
